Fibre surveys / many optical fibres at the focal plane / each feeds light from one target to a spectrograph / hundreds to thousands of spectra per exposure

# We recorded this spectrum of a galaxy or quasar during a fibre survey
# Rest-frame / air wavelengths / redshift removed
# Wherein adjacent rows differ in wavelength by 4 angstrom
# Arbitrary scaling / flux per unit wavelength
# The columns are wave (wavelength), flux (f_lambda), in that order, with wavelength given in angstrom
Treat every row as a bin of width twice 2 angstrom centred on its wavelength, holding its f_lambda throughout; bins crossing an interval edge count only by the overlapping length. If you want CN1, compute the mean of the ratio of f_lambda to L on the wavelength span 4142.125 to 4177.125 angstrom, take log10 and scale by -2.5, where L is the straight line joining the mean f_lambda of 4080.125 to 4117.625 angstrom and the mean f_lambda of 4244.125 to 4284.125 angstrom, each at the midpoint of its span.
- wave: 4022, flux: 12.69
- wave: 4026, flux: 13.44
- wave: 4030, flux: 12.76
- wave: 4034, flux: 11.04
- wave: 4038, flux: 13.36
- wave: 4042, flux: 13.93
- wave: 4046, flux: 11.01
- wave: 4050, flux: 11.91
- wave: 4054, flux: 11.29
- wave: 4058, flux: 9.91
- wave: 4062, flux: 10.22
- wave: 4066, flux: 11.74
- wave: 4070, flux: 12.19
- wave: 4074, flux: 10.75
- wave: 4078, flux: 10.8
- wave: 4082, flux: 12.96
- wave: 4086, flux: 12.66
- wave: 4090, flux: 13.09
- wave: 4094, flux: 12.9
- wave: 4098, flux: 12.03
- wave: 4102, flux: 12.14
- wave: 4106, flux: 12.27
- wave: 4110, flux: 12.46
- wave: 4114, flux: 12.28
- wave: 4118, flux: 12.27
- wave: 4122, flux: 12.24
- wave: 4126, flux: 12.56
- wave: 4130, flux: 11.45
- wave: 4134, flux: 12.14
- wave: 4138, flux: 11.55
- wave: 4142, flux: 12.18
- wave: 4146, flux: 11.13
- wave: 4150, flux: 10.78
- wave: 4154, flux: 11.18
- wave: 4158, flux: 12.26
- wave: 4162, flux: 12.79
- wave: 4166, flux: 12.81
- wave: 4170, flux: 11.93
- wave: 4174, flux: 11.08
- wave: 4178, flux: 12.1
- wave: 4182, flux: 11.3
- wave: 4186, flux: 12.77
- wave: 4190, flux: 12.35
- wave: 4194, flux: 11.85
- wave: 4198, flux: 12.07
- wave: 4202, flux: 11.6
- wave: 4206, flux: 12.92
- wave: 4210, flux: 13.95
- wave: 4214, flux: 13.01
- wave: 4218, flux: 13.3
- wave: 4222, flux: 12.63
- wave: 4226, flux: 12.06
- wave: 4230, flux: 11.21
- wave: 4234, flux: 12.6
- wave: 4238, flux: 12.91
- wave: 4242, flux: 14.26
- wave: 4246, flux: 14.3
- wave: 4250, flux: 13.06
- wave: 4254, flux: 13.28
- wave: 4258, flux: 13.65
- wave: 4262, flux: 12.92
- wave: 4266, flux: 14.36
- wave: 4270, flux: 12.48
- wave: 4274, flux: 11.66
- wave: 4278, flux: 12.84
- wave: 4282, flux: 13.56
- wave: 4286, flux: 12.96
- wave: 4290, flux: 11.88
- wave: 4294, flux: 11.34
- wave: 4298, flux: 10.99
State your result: 0.09 mag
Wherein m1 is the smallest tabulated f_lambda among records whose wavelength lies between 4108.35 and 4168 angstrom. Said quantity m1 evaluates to 10.78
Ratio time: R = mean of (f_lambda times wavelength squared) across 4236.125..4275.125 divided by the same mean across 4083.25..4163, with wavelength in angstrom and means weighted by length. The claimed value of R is 1.2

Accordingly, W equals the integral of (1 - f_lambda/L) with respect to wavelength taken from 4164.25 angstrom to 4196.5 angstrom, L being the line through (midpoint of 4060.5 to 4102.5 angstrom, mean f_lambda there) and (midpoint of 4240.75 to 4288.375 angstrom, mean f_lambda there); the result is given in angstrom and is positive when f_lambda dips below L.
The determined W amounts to 1.6 angstrom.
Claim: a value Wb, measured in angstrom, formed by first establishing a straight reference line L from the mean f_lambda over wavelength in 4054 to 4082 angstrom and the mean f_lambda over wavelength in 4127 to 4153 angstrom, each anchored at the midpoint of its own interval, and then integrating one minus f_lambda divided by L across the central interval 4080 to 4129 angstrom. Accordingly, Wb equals -4.9 angstrom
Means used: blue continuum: 11.1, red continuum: 11.6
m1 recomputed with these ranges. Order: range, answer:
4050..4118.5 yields 9.91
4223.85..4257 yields 11.21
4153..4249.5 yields 11.08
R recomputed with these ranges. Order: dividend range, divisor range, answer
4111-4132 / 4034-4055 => 1.03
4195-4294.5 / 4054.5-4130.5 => 1.16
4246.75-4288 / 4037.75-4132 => 1.19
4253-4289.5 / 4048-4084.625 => 1.27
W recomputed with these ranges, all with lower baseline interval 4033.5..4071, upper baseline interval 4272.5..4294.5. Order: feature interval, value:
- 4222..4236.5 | 0.2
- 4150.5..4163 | 0.2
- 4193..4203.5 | 0.3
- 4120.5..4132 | -0.1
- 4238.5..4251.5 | -1.5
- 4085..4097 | -1.0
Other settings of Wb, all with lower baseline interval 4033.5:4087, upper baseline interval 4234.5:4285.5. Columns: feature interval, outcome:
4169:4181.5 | 0.9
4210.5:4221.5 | -0.2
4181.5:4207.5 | 1.2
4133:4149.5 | 0.9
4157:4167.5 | -0.1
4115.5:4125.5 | -0.1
